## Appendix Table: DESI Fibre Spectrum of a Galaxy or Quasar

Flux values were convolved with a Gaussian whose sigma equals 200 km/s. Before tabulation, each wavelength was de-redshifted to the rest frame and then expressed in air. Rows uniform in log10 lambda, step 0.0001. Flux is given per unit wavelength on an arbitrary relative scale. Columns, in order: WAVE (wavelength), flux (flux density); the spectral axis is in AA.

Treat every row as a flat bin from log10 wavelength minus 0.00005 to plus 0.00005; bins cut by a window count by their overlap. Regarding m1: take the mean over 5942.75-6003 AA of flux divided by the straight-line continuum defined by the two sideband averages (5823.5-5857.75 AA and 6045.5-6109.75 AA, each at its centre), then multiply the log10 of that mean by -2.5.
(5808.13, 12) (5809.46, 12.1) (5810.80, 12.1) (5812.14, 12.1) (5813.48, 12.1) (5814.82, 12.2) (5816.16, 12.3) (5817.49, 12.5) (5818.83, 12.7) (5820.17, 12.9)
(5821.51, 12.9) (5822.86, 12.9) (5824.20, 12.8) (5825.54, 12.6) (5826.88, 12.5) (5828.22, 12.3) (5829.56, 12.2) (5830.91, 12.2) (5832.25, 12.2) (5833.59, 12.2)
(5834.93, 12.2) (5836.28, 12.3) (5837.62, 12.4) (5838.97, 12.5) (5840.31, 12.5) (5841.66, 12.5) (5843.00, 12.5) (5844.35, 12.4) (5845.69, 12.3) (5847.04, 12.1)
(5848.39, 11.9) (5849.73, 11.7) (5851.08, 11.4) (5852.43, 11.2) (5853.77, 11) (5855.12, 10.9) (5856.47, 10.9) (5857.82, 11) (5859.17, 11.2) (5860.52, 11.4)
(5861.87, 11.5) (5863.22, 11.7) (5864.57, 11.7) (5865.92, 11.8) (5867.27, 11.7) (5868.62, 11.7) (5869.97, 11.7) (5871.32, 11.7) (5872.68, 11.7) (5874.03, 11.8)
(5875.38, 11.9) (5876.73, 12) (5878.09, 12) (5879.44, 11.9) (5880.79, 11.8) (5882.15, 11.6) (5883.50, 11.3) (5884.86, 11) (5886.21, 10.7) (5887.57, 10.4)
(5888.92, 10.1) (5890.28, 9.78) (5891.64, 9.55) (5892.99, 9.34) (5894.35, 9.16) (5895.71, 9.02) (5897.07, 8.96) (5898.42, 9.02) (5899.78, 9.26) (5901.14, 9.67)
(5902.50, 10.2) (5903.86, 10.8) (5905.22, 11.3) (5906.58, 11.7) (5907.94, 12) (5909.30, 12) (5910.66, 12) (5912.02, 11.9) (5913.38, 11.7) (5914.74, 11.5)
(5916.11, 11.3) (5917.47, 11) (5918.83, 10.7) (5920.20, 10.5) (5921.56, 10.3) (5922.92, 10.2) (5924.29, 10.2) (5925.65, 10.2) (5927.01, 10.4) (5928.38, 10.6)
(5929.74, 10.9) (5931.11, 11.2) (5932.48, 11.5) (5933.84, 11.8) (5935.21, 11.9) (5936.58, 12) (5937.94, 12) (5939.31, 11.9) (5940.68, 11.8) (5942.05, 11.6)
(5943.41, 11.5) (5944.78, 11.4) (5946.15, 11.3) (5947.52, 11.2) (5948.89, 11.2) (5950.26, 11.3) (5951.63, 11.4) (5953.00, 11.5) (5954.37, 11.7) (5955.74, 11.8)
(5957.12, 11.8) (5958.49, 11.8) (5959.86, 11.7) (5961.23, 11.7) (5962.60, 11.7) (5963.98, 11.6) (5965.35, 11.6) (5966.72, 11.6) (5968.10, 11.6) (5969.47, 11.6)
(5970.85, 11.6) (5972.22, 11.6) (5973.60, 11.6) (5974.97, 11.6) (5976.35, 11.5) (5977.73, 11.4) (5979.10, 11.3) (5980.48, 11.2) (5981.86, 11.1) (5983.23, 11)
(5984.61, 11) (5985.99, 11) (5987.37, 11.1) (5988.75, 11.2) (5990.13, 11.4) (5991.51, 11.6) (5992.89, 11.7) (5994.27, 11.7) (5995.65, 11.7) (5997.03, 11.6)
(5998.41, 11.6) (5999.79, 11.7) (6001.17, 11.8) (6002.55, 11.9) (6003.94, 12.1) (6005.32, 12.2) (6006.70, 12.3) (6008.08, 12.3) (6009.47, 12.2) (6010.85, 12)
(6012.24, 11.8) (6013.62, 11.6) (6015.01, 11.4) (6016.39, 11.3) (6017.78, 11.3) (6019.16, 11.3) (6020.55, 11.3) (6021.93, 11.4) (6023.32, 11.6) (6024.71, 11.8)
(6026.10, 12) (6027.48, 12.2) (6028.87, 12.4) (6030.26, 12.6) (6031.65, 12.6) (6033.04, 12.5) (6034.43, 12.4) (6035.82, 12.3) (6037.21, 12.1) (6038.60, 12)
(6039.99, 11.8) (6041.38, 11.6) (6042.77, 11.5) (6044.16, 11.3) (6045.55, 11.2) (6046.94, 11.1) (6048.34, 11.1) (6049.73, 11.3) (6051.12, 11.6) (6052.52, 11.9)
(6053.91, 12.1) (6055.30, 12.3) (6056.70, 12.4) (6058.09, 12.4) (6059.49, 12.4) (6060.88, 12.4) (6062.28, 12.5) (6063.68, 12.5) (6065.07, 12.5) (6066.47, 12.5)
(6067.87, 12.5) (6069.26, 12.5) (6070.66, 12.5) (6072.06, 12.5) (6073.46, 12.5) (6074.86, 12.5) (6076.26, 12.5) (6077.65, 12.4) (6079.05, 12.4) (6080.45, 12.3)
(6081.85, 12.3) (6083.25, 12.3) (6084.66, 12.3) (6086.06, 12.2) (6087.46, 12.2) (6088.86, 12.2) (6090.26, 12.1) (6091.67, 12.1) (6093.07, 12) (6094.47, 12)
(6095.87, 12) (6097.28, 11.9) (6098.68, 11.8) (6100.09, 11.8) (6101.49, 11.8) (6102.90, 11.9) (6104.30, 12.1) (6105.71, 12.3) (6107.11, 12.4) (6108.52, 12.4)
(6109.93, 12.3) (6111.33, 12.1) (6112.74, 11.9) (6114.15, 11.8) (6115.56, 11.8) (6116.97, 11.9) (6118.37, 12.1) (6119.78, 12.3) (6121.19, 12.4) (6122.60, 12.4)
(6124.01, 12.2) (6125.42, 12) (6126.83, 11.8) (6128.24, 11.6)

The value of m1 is 0.06 mag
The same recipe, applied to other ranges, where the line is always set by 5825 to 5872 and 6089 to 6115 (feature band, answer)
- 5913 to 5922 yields 0.09 mag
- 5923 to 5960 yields 0.05 mag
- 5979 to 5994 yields 0.07 mag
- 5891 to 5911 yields 0.16 mag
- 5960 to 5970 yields 0.03 mag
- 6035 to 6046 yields 0.02 mag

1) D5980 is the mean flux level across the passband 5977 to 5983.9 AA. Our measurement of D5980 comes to 11.2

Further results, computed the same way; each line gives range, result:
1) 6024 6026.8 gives 11.9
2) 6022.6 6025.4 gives 11.7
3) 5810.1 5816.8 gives 12.1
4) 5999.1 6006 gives 11.9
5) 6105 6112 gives 12.3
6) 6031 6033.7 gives 12.5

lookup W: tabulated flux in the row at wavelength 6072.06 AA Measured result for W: 12.5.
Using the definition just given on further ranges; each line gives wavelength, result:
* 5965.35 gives 11.6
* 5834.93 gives 12.2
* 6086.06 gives 12.2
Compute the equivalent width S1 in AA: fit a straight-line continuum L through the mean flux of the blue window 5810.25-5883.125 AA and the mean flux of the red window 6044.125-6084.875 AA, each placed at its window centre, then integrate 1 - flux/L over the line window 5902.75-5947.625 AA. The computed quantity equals 2.9 AA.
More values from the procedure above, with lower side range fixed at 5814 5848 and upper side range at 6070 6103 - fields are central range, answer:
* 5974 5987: 1.1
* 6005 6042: 1.0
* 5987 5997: 0.6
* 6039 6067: 0.7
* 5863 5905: 5.4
